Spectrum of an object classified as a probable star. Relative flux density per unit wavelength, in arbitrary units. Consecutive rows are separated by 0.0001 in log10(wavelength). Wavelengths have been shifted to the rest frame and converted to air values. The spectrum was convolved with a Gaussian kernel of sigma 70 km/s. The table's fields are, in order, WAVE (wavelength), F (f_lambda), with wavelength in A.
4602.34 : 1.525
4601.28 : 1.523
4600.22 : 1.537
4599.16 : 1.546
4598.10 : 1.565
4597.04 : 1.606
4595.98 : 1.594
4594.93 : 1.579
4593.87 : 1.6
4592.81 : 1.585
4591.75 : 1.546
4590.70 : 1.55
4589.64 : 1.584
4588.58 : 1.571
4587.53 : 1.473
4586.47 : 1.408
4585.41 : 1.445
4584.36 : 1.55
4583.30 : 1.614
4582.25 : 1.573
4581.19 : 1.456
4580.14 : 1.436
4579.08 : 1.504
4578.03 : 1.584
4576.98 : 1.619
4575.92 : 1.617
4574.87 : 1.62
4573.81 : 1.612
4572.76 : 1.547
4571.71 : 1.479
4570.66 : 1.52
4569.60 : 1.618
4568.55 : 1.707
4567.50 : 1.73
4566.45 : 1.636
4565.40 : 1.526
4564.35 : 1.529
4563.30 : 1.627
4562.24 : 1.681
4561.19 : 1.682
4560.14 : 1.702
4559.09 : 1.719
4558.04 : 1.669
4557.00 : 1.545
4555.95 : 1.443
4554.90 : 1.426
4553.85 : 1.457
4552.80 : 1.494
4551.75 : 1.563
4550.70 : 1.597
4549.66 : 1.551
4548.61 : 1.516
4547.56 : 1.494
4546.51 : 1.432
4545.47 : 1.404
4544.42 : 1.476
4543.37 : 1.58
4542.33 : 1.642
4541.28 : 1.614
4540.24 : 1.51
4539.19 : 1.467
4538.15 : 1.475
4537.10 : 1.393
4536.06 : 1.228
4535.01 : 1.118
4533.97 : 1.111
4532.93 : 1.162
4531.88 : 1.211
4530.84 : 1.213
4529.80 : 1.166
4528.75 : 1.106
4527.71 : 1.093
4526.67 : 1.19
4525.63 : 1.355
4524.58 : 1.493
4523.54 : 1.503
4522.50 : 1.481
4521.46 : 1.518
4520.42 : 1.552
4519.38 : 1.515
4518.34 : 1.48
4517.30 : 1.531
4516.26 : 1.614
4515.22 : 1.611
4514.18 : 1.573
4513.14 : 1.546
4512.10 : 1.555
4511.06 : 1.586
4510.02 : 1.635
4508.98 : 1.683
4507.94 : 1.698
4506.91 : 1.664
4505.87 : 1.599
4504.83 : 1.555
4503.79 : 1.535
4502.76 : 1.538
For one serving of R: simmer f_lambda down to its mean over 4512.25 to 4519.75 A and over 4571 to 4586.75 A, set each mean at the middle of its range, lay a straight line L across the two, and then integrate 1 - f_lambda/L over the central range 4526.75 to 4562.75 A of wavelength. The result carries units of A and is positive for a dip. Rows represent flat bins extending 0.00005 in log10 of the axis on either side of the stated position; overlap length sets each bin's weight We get 2.6 A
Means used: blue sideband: 1.55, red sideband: 1.54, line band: 1.44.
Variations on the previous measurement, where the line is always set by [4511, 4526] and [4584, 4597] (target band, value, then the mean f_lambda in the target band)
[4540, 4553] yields 0.0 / 1.53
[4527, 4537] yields 2.4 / 1.17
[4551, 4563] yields -0.4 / 1.58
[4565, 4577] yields -0.5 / 1.6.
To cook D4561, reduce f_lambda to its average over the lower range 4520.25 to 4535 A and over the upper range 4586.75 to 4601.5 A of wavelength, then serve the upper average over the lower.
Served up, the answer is 1.21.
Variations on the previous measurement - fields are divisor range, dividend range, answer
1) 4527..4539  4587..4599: 1.29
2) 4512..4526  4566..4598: 1.03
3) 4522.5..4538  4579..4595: 1.22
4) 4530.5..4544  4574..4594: 1.13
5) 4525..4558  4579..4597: 1.10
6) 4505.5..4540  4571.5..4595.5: 1.08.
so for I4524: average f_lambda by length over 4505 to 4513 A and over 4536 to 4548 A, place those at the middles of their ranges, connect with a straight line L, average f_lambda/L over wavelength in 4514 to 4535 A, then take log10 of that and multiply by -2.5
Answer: 0.15 mag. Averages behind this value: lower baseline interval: 1.62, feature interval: 1.36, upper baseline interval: 1.49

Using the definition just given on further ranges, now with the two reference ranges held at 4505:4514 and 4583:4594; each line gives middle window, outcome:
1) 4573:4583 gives -0.010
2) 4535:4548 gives 0.087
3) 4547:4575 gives -0.012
